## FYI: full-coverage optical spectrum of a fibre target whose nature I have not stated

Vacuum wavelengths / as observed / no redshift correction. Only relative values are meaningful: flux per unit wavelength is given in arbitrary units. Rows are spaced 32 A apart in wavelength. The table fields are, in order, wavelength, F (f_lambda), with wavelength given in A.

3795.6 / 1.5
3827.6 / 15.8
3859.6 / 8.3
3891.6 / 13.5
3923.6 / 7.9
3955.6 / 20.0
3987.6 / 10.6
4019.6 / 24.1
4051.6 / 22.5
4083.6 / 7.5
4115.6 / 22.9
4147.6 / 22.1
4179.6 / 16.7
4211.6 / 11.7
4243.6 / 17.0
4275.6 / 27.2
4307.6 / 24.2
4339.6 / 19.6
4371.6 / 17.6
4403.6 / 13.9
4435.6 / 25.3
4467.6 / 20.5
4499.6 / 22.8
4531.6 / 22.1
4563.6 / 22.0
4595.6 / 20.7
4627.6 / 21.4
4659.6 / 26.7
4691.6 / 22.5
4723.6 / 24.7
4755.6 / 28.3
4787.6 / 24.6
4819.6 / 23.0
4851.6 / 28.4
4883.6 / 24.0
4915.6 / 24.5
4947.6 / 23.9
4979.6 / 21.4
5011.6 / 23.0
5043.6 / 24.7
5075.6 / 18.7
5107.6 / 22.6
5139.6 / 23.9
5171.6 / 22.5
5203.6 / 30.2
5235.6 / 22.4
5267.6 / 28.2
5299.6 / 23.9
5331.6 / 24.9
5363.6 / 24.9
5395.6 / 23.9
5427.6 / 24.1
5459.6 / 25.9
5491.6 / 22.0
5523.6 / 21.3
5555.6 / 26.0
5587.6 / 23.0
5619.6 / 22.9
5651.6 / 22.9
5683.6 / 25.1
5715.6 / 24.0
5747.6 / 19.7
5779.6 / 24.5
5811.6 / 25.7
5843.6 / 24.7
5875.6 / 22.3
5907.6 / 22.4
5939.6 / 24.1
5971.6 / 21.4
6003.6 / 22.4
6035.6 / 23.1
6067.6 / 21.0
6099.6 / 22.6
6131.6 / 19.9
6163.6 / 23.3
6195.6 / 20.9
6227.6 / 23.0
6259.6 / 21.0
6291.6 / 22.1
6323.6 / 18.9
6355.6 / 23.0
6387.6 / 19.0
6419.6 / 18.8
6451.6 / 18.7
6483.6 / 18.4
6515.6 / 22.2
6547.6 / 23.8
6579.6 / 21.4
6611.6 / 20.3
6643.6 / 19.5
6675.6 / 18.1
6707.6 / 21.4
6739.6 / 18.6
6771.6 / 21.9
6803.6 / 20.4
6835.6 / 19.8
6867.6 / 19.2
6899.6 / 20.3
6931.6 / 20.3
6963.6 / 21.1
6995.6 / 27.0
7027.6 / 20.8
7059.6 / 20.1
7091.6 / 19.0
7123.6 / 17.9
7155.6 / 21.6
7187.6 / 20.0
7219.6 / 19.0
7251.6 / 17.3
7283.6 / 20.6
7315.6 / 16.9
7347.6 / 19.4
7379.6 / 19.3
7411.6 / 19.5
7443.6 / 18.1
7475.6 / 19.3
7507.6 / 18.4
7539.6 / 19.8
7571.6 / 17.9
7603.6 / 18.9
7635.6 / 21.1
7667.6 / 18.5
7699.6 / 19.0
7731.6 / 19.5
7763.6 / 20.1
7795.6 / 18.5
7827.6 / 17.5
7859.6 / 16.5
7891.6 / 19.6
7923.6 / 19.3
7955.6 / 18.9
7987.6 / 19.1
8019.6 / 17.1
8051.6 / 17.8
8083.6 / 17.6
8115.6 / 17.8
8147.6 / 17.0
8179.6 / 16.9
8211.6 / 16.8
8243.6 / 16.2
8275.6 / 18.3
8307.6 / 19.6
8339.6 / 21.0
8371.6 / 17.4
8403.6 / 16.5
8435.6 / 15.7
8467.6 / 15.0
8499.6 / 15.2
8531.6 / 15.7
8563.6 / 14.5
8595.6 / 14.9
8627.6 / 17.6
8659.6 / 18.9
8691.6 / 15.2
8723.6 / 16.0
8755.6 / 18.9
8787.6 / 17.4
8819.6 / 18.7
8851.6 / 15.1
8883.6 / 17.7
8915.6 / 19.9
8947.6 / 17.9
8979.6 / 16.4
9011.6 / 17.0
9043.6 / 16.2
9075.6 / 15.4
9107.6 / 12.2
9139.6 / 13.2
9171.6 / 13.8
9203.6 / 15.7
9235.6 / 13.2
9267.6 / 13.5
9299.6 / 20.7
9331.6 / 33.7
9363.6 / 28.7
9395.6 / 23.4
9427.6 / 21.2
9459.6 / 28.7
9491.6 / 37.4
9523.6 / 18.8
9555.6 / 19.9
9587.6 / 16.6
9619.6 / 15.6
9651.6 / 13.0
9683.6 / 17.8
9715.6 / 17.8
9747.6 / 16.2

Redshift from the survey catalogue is 0.07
